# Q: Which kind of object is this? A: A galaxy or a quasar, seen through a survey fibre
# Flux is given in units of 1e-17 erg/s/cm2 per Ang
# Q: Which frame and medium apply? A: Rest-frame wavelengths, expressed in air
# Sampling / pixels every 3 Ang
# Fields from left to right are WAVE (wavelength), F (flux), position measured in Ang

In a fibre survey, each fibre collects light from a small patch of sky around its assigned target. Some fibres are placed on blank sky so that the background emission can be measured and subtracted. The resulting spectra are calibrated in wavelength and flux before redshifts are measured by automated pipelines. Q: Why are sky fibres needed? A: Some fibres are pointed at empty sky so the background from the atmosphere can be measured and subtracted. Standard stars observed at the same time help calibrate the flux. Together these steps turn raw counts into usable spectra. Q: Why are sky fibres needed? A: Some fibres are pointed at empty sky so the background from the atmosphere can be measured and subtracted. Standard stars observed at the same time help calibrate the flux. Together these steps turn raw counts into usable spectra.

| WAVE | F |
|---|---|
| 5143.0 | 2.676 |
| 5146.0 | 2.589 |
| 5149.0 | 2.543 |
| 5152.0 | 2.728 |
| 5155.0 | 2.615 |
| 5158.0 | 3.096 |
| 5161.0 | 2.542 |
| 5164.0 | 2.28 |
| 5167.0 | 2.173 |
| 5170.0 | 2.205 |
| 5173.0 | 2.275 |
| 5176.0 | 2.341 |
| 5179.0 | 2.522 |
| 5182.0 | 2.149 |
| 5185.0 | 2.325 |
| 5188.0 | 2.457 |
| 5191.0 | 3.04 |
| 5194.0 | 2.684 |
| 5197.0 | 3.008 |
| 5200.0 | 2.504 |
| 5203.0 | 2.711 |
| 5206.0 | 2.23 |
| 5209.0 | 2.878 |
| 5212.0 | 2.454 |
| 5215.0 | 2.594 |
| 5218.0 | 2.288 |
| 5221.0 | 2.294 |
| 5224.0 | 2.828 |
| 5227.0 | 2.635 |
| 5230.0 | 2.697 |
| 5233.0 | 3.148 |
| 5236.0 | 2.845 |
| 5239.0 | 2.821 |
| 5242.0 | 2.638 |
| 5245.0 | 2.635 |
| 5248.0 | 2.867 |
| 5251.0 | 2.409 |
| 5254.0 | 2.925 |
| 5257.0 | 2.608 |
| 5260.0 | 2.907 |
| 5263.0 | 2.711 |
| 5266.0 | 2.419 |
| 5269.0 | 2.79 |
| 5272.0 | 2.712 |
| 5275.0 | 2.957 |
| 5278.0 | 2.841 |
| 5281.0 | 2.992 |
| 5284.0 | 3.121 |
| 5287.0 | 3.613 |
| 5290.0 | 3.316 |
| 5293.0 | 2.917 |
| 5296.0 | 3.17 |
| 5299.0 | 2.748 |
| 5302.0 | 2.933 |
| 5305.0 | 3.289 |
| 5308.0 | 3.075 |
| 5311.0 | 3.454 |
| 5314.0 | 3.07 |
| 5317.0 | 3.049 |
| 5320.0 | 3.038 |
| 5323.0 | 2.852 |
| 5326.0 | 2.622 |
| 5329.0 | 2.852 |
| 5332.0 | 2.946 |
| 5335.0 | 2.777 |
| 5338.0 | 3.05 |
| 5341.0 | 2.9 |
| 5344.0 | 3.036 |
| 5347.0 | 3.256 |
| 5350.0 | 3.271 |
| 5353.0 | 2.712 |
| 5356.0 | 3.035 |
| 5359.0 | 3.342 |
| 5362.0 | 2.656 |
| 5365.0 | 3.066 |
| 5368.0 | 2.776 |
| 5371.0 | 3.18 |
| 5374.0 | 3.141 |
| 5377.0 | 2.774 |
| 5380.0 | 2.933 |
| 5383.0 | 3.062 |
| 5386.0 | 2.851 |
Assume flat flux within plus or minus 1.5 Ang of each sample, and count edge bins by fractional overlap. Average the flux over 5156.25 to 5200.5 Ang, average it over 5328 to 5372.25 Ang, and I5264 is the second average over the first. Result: 1.19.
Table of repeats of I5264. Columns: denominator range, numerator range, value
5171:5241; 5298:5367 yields 1.16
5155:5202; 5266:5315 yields 1.21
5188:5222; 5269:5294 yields 1.17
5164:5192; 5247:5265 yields 1.15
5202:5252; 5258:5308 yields 1.12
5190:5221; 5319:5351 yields 1.13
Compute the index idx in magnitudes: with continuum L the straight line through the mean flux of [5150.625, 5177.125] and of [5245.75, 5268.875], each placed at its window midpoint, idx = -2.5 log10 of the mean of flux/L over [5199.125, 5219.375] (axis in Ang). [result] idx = 0.02 mag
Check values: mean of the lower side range 2.47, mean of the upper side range 2.7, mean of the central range 2.52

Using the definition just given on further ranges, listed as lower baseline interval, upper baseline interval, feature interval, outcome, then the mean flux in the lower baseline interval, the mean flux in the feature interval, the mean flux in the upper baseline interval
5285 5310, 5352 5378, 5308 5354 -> 0.02 mag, 3.14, 3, 2.97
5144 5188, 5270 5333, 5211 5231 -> 0.06 mag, 2.46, 2.54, 3.03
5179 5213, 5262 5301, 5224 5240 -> -0.04 mag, 2.58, 2.83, 2.95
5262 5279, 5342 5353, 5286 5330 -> -0.05 mag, 2.74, 3.06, 3.11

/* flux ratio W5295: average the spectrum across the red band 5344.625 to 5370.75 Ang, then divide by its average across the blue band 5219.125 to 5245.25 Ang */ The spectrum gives 1.1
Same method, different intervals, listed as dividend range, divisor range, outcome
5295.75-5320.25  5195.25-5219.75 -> 1.20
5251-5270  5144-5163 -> 1.01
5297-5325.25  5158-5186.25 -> 1.29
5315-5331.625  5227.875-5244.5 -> 1.03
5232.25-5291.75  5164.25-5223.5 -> 1.15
